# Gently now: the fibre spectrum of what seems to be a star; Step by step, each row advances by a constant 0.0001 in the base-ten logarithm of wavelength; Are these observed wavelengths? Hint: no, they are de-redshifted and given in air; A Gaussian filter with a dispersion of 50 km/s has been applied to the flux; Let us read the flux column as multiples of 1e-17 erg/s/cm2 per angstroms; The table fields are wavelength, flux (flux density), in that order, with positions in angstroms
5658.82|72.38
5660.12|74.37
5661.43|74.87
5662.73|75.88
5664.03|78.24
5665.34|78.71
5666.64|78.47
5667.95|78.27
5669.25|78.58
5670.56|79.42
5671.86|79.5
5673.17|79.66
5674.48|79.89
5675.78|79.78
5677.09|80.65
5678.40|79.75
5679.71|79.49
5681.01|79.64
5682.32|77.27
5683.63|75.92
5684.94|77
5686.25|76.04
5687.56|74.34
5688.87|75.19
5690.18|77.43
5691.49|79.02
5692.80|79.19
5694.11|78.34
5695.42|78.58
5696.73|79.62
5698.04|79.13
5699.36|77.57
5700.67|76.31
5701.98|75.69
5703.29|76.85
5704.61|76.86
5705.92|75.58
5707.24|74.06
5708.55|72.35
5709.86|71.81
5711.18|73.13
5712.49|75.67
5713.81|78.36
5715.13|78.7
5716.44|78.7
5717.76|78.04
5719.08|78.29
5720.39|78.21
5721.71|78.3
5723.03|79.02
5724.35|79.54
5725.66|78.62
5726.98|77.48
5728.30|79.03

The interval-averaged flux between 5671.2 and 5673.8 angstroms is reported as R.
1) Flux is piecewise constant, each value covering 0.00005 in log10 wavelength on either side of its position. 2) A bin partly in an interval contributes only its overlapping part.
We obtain 79.6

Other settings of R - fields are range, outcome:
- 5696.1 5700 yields 78.7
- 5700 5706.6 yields 76.2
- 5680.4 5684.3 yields 77.5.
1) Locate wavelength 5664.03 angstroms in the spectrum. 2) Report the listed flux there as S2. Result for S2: 78.24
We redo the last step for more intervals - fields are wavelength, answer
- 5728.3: 79.03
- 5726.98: 77.48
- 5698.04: 79.13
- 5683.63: 75.92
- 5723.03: 79.02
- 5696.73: 79.62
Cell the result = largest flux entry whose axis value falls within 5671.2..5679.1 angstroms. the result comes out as 80.65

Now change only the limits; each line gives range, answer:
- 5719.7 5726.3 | 79.54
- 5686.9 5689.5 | 75.19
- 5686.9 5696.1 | 79.19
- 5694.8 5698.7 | 79.62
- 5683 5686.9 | 77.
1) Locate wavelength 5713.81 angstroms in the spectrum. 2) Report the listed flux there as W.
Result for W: 78.36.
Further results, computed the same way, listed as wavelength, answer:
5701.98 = 75.69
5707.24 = 74.06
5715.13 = 78.7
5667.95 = 78.27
